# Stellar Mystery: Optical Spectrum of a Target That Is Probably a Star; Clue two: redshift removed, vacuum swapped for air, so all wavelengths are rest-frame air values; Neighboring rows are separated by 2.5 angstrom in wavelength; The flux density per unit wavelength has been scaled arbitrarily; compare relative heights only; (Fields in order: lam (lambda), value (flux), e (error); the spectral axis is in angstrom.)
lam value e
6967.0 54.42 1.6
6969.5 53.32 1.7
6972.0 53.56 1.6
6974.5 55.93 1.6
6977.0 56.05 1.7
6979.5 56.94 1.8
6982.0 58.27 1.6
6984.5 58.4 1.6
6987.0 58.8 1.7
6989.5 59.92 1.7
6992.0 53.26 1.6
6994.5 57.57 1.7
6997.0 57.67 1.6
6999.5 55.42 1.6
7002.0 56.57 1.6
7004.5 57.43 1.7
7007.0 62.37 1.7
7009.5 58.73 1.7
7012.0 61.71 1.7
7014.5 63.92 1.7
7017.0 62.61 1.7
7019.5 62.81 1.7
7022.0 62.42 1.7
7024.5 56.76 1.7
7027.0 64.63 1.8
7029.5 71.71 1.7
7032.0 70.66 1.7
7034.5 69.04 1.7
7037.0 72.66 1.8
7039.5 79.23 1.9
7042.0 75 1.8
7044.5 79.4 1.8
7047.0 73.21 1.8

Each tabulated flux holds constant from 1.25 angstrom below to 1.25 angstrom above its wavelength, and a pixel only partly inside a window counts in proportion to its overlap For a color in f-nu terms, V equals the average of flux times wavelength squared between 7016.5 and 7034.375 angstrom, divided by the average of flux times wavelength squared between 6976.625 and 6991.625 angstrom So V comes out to 1.13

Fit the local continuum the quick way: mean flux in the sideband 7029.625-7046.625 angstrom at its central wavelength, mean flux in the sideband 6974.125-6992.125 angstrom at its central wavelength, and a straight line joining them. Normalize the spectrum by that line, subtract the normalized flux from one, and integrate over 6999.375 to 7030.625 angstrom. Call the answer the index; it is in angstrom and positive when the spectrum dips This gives 2.6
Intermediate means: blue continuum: 57.5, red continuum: 74.1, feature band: 61.5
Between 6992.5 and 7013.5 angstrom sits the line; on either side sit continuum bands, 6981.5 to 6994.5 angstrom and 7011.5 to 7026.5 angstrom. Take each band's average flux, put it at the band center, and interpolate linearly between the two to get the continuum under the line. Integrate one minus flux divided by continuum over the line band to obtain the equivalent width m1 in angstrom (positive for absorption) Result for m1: 0.49 angstrom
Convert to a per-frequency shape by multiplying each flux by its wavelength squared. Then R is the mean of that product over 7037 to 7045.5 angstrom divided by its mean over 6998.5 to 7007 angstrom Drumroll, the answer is 1.36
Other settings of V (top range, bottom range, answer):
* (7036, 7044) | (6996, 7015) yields 1.30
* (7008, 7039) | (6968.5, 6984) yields 1.18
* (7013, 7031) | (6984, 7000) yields 1.12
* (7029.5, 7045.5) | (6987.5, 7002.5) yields 1.32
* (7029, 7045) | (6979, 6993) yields 1.30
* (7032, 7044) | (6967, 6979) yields 1.37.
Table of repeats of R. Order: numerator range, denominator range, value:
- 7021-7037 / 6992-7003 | 1.19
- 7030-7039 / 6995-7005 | 1.27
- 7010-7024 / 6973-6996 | 1.10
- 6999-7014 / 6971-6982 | 1.07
